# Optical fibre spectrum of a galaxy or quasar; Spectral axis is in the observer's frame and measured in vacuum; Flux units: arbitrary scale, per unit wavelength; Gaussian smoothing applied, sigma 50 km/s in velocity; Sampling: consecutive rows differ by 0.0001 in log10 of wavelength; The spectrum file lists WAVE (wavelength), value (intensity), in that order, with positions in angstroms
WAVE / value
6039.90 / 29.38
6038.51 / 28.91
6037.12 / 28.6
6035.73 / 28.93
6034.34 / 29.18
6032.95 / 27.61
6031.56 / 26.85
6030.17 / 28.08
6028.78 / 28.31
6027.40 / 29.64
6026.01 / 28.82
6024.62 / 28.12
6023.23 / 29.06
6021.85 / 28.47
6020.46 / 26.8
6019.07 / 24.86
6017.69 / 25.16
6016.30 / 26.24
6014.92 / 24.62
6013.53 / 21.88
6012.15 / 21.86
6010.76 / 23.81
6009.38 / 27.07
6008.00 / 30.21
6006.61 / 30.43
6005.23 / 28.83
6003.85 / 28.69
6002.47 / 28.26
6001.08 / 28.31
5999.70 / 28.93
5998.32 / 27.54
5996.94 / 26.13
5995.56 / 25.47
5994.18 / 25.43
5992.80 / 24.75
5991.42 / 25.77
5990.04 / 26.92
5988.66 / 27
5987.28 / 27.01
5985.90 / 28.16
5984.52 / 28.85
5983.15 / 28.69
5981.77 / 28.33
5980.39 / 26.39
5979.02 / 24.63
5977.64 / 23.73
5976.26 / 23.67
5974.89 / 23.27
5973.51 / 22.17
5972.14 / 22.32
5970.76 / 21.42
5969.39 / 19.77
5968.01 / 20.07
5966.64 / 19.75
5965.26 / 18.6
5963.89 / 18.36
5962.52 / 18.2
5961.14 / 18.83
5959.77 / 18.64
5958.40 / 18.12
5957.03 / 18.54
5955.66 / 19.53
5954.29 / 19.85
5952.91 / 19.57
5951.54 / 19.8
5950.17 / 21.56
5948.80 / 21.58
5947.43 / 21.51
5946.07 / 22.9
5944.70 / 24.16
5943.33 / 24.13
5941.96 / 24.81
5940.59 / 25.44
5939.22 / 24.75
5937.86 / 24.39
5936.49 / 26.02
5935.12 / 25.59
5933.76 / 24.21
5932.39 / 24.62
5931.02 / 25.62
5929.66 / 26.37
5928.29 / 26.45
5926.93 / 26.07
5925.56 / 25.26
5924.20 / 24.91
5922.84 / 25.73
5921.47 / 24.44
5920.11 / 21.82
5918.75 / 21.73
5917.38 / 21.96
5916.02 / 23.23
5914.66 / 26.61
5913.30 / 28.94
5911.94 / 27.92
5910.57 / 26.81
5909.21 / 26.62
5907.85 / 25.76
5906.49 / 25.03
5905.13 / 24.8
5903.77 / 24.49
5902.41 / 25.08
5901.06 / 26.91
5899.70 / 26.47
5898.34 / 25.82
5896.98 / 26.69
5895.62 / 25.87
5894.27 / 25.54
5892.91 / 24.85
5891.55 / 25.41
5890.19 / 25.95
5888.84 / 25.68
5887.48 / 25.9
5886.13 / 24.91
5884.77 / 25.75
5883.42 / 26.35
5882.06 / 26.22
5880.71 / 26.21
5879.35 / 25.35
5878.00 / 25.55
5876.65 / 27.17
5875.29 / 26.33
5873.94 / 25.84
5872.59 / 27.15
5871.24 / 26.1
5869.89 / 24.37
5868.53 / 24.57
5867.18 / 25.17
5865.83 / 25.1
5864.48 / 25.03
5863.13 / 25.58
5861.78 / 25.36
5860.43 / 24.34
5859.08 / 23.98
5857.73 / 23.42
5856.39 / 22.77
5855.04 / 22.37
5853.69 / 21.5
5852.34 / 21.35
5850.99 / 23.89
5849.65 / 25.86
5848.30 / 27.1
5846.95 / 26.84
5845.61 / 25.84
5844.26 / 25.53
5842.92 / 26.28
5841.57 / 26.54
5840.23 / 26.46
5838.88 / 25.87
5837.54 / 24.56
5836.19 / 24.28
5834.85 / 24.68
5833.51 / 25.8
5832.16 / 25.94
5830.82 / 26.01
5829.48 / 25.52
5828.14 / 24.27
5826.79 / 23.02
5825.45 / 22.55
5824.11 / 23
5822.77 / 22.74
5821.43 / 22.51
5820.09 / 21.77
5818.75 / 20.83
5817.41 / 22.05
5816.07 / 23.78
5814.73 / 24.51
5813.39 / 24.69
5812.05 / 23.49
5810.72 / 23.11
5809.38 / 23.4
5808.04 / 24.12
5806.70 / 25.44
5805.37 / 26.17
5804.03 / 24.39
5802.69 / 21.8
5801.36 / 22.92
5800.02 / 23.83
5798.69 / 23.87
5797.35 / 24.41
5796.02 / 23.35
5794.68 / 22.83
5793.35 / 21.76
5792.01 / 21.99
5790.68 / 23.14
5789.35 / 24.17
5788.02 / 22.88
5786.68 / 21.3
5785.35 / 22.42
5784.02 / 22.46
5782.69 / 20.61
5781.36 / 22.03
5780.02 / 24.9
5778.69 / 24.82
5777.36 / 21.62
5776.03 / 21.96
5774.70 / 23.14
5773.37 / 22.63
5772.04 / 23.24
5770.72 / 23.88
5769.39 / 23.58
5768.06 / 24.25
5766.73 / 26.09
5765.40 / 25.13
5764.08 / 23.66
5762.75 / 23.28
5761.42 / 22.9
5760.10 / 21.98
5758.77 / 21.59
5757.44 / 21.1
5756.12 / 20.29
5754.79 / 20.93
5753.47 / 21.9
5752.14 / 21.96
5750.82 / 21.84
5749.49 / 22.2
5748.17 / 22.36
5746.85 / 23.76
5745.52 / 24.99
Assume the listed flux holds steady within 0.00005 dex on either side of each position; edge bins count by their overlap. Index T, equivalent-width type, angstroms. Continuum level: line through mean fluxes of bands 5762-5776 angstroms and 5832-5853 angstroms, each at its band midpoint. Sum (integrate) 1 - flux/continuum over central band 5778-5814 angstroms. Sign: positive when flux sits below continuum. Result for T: 1.55 angstroms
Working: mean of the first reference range 23.8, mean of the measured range 23.3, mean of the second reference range 25.4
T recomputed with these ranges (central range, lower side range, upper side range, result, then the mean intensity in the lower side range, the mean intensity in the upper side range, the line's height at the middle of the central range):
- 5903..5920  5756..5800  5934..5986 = -1.9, 23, 22.5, 22.6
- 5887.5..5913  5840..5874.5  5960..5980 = -2.7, 24.9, 21.1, 23.5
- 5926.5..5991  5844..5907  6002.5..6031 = 7.7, 25.3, 27.1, 26.3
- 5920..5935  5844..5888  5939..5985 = -1.3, 25.1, 22.1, 23.2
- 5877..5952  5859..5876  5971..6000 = 1.4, 25.3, 25.9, 25.5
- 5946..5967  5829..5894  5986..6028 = 5.3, 25.3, 26.9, 26.3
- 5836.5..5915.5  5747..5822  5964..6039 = -3.9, 23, 26.1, 24.3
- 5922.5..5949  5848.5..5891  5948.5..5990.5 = -1.7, 25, 22.4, 23.3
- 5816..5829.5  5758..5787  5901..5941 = 0.6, 23.1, 25.2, 23.8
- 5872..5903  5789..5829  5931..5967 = -4.8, 23.3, 21.8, 22.5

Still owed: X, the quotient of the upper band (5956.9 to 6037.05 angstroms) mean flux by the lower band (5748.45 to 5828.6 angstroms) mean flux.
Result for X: 1.1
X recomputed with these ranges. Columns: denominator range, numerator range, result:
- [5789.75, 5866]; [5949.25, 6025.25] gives 1.01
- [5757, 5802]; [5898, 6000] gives 1.04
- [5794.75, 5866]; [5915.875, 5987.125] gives 0.95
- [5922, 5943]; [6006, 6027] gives 1.05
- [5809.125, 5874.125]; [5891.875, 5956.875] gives 1.00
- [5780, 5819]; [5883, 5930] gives 1.10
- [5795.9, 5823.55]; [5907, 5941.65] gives 1.07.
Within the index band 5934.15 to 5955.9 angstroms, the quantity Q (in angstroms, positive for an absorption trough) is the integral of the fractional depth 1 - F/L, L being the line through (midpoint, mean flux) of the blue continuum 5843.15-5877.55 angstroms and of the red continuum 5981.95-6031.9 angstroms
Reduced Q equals 2.69 angstroms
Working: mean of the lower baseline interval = 24.9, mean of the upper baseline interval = 27.1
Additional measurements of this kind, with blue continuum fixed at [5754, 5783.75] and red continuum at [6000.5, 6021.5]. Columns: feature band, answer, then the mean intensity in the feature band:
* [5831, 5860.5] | -1.0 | 24.8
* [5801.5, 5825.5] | 0.2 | 23.4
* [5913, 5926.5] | 0.4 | 24.4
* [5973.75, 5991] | -0.1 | 26.3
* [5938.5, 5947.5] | 0.5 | 24.1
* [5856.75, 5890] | -1.4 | 25.5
